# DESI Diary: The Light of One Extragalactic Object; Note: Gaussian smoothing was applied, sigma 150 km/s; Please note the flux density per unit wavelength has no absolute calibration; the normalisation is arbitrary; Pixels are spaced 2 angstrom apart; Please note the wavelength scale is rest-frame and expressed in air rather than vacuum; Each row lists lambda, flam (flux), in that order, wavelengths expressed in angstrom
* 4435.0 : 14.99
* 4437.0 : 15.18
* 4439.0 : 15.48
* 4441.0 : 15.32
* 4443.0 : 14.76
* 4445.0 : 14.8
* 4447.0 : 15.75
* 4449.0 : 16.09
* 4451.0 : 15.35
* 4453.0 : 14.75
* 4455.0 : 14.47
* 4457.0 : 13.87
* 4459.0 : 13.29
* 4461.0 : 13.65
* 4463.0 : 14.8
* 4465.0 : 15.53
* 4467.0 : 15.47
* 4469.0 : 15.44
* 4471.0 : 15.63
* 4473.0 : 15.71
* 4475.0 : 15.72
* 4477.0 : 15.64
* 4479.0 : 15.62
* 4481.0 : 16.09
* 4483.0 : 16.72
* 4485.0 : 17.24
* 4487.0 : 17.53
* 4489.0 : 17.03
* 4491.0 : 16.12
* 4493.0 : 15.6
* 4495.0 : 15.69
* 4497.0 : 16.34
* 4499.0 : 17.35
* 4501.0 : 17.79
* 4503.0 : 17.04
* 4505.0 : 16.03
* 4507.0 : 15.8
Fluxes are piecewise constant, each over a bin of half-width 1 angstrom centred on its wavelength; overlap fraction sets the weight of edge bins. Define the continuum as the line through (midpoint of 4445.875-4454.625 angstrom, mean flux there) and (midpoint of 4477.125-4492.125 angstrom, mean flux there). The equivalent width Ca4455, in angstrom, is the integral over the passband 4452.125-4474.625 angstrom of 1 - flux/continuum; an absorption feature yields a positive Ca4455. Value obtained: 1.5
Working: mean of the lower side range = 15.4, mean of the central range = 14.8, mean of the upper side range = 16.6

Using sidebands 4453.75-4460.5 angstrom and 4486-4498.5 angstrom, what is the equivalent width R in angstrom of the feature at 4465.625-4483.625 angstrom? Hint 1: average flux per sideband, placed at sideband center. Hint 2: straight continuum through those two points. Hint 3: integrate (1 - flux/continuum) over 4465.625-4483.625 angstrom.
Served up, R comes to -0.7 angstrom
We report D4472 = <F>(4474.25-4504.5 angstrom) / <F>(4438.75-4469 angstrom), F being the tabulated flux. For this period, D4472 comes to 1.1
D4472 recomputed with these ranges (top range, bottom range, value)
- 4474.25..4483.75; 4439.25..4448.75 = 1.05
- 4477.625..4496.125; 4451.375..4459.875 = 1.15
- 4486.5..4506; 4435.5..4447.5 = 1.10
